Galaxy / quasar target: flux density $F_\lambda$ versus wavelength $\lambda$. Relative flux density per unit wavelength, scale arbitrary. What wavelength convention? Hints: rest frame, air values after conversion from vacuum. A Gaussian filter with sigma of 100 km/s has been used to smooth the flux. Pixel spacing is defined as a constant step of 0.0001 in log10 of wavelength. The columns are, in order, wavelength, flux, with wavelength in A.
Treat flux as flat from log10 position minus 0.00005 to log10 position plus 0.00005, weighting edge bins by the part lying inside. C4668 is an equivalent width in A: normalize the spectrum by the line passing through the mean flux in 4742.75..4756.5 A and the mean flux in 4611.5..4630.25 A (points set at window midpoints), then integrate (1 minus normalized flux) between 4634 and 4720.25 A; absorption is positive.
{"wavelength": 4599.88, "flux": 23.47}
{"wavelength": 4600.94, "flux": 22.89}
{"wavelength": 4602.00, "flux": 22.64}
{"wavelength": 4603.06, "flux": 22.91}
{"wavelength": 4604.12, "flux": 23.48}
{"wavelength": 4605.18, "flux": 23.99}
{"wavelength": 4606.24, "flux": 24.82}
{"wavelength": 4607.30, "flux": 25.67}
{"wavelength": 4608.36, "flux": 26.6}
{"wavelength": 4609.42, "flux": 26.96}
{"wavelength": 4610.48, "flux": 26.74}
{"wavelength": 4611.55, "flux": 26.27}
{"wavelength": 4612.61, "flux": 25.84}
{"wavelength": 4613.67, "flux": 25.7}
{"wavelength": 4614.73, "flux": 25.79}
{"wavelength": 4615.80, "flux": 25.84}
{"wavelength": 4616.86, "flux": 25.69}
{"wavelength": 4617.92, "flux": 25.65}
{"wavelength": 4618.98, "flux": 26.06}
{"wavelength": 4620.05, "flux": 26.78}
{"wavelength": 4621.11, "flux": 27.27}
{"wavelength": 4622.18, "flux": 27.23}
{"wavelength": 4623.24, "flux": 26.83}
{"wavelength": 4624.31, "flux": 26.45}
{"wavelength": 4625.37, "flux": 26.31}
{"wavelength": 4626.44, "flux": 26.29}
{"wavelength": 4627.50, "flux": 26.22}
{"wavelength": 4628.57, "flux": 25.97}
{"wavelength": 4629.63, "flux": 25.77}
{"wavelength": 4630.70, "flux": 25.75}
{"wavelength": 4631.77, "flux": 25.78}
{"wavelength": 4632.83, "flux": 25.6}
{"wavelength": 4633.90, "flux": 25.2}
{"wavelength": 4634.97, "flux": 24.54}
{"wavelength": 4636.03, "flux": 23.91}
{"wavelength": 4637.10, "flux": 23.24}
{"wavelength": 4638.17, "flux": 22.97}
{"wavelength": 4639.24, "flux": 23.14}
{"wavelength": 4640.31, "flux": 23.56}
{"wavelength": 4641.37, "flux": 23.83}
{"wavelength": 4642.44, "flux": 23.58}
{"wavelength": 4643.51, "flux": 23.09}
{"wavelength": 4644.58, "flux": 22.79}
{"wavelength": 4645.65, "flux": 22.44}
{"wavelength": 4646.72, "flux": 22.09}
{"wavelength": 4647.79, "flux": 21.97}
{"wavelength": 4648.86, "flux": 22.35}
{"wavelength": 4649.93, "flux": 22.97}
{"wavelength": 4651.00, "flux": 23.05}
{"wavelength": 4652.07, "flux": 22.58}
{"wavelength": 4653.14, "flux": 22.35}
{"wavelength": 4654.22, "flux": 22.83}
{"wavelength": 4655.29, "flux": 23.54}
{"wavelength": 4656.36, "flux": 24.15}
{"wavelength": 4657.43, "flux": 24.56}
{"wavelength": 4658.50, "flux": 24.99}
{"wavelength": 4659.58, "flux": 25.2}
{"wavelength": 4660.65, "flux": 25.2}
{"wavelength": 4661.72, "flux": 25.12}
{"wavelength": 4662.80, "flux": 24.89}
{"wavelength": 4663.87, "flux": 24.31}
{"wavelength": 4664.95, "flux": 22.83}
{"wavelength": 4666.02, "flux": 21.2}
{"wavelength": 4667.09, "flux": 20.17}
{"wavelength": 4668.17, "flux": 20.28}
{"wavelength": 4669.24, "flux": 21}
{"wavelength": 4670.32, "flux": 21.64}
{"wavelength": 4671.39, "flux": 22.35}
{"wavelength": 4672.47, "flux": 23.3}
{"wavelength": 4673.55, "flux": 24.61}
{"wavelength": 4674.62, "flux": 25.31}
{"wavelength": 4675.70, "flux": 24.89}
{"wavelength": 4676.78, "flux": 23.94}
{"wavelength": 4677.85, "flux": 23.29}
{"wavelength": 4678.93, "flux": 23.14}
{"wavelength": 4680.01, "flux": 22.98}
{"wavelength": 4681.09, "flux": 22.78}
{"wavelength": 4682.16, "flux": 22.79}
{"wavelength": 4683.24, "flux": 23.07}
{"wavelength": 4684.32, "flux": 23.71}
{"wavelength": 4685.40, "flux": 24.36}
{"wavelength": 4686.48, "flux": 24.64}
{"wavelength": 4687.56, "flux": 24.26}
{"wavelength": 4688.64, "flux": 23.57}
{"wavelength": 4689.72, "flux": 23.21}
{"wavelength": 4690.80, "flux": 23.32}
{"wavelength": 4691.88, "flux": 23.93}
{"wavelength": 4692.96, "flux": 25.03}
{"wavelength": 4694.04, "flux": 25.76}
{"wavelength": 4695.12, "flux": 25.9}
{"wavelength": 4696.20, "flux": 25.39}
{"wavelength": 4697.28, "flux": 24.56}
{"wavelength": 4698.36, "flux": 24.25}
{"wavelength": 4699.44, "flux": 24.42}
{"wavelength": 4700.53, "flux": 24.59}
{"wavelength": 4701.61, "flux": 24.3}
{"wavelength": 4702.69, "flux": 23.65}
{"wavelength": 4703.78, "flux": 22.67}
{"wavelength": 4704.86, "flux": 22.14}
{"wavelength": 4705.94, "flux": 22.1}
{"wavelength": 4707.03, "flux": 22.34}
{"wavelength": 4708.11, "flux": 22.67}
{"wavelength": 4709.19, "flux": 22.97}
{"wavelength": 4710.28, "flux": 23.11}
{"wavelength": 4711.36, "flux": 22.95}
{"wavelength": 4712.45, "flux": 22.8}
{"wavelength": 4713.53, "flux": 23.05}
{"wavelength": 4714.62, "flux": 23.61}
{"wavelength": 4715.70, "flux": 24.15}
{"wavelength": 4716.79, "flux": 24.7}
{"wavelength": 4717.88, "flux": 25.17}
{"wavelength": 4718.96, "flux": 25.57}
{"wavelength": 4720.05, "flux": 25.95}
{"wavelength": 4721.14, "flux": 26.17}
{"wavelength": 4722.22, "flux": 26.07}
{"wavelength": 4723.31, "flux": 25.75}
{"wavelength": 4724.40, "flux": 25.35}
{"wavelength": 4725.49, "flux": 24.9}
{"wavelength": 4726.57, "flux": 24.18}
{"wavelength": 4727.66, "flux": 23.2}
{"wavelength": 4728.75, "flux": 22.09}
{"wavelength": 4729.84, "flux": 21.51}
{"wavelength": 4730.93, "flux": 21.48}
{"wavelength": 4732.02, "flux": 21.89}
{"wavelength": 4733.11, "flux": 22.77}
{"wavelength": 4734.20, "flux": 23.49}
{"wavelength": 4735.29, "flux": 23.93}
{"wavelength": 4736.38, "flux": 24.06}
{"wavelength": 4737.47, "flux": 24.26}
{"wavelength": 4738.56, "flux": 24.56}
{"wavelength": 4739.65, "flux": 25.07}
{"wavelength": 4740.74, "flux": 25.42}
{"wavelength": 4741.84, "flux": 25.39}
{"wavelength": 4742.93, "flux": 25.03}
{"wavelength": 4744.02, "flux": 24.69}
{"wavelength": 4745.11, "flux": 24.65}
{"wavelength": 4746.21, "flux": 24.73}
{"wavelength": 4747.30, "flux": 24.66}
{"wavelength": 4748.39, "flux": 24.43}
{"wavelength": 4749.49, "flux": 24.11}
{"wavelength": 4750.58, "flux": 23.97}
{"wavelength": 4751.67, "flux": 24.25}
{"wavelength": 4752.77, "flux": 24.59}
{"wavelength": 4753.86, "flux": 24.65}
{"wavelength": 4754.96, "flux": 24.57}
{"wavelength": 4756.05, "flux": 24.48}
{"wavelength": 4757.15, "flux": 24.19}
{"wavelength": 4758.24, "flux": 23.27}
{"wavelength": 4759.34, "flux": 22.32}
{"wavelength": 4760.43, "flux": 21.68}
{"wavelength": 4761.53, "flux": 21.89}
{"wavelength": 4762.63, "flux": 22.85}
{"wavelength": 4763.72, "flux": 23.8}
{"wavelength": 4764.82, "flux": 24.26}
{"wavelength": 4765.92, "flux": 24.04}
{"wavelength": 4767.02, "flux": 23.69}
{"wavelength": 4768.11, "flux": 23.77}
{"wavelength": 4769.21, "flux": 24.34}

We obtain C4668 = 6.51 A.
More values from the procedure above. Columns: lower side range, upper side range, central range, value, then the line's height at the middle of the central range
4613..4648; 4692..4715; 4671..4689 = 0.3 A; 24.1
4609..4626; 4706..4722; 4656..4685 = 1.9 A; 25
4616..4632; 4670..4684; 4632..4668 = 2.1 A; 24.9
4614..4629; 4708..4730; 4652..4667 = 1.0 A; 25.5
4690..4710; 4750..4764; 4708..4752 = -0.8 A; 23.7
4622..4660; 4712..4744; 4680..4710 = 0.5 A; 24.2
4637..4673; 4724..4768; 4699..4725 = -0.5 A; 23.6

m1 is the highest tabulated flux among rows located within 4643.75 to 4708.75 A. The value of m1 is 25.9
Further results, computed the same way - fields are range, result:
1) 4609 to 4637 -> 27.27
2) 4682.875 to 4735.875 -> 26.17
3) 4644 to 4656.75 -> 24.15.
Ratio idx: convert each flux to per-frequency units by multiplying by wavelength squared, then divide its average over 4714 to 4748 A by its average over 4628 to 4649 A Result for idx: 1.1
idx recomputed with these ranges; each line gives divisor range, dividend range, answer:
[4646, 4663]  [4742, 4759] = 1.08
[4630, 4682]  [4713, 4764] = 1.06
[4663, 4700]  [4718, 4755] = 1.06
